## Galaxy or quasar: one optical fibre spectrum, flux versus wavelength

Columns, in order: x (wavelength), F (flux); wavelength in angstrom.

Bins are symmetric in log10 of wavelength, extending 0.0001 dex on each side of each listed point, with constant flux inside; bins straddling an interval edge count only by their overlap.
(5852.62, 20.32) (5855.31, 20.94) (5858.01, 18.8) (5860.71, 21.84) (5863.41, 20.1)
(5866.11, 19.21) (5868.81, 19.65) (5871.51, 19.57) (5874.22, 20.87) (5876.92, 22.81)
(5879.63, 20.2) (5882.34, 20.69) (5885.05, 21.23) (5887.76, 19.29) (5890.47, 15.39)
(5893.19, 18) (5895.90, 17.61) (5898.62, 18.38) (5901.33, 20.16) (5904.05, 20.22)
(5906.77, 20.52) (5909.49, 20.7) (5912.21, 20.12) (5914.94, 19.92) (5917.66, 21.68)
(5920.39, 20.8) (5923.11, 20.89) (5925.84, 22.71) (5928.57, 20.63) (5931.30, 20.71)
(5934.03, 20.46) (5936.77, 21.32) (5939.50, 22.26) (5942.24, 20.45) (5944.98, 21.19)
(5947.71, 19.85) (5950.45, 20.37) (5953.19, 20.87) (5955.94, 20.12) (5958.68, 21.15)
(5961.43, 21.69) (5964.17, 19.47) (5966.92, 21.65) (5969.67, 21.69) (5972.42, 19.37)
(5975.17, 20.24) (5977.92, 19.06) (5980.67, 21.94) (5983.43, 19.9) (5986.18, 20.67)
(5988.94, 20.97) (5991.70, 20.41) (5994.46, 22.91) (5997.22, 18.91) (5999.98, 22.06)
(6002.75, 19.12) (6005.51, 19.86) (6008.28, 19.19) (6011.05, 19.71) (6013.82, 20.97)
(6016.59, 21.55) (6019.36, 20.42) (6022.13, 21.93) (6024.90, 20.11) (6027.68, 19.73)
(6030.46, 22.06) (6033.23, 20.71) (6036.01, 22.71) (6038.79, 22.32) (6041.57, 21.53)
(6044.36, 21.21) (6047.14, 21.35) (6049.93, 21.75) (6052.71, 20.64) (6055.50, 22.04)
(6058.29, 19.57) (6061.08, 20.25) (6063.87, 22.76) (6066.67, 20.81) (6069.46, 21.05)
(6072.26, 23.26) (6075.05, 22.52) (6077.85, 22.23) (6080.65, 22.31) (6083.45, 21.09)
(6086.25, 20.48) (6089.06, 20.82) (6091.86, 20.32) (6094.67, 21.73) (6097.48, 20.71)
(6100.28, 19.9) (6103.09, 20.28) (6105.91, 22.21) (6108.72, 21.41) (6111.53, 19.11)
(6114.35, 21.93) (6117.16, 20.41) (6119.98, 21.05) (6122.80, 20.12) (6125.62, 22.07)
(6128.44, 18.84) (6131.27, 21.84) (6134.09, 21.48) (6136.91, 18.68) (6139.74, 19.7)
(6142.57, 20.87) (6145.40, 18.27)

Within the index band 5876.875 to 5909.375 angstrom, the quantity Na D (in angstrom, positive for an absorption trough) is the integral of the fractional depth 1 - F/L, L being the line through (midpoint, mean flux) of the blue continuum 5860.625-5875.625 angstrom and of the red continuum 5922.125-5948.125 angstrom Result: 1.60 angstrom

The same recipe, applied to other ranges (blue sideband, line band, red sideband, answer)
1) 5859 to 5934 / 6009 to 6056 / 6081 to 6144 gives -1.5 angstrom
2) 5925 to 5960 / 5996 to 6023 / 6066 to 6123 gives 0.9 angstrom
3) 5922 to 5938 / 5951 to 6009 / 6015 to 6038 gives 1.7 angstrom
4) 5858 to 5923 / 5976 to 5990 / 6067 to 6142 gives -0.1 angstrom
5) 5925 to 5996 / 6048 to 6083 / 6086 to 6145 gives -1.5 angstrom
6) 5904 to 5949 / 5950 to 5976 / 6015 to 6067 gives 0.4 angstrom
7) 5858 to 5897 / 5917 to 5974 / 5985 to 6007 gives -1.9 angstrom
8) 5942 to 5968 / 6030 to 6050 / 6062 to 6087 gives -0.2 angstrom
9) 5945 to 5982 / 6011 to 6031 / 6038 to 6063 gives 0.2 angstrom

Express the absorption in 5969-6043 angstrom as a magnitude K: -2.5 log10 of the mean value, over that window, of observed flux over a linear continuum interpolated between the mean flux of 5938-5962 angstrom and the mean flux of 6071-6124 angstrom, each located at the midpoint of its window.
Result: 0.01 mag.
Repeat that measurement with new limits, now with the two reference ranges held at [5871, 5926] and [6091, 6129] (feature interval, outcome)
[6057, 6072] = -0.02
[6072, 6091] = -0.05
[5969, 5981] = 0.00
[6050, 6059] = -0.02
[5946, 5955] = -0.01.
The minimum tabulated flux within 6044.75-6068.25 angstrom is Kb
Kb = 19.57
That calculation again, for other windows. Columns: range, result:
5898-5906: 18.38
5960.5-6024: 18.91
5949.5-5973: 19.37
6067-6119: 19.11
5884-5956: 15.39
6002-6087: 19.12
